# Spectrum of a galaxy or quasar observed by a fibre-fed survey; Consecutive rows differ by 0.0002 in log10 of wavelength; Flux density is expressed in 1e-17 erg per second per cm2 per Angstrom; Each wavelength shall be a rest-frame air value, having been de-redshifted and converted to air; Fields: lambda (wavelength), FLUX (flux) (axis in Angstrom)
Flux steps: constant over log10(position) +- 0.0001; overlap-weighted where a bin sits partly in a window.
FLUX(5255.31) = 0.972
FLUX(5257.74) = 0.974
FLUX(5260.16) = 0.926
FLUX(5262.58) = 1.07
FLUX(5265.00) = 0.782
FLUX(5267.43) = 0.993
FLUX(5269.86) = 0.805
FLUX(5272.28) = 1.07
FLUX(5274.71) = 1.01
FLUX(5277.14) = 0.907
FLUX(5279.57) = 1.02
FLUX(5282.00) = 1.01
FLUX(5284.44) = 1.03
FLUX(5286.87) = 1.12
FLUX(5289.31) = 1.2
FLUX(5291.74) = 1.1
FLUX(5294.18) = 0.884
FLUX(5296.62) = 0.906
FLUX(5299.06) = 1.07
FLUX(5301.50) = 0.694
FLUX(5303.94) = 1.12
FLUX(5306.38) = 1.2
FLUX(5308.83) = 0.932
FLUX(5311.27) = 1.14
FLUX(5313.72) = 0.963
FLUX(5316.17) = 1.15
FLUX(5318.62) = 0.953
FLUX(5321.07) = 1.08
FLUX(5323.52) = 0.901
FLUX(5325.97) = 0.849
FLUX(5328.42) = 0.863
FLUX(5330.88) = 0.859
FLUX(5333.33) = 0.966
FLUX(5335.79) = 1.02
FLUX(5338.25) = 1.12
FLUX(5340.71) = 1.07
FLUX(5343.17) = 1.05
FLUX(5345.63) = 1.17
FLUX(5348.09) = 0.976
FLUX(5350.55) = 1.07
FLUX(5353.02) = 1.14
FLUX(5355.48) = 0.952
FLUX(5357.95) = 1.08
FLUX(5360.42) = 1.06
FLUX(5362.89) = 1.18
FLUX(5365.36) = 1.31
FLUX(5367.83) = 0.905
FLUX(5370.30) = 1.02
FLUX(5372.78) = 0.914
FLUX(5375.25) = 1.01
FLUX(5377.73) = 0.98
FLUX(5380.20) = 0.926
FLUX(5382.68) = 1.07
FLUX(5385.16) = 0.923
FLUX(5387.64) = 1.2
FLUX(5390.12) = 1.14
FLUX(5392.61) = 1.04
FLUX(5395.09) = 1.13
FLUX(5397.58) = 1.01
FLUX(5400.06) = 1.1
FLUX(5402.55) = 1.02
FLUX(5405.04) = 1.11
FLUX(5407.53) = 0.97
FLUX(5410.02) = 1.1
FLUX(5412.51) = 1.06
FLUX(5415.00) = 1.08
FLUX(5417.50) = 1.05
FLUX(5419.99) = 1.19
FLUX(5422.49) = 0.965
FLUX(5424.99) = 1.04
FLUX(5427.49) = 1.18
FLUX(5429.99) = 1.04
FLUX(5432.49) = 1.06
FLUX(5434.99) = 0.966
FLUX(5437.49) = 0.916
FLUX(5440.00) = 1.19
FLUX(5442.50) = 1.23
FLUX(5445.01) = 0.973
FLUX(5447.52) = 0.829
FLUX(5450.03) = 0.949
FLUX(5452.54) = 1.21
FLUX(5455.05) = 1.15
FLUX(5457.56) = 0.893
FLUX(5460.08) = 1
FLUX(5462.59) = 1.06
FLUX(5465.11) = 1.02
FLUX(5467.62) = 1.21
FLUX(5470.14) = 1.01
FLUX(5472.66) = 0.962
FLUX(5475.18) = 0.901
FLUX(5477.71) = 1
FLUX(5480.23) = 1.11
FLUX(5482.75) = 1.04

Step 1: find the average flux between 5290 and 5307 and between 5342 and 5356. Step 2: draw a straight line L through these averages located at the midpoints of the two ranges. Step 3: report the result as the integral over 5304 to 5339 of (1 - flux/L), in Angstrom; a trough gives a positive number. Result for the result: 0.85 Angstrom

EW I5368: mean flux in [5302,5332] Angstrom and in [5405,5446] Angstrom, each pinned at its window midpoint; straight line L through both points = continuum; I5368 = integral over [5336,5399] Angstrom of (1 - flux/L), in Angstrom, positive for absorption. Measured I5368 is -1.87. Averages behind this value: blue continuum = 0.994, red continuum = 1.07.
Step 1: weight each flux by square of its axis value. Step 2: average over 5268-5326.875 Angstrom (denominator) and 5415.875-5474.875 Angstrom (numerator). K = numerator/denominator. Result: 1.10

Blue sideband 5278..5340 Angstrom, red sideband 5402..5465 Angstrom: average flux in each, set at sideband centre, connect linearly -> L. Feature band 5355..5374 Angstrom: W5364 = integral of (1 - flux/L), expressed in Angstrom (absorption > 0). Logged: -0.6 Angstrom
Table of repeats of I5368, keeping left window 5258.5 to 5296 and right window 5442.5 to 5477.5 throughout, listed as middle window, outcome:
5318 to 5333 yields 1.2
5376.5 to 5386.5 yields 0.3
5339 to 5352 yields -0.9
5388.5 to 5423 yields -2.1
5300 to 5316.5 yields -0.4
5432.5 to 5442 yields -0.3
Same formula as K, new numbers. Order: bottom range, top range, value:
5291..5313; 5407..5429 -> 1.12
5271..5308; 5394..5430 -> 1.10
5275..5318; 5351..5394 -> 1.05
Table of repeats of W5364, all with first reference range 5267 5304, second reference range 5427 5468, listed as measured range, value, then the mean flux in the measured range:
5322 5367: -1.00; 1.03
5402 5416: -0.34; 1.06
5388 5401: -0.80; 1.09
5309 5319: -0.45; 1.05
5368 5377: 0.43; 0.972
